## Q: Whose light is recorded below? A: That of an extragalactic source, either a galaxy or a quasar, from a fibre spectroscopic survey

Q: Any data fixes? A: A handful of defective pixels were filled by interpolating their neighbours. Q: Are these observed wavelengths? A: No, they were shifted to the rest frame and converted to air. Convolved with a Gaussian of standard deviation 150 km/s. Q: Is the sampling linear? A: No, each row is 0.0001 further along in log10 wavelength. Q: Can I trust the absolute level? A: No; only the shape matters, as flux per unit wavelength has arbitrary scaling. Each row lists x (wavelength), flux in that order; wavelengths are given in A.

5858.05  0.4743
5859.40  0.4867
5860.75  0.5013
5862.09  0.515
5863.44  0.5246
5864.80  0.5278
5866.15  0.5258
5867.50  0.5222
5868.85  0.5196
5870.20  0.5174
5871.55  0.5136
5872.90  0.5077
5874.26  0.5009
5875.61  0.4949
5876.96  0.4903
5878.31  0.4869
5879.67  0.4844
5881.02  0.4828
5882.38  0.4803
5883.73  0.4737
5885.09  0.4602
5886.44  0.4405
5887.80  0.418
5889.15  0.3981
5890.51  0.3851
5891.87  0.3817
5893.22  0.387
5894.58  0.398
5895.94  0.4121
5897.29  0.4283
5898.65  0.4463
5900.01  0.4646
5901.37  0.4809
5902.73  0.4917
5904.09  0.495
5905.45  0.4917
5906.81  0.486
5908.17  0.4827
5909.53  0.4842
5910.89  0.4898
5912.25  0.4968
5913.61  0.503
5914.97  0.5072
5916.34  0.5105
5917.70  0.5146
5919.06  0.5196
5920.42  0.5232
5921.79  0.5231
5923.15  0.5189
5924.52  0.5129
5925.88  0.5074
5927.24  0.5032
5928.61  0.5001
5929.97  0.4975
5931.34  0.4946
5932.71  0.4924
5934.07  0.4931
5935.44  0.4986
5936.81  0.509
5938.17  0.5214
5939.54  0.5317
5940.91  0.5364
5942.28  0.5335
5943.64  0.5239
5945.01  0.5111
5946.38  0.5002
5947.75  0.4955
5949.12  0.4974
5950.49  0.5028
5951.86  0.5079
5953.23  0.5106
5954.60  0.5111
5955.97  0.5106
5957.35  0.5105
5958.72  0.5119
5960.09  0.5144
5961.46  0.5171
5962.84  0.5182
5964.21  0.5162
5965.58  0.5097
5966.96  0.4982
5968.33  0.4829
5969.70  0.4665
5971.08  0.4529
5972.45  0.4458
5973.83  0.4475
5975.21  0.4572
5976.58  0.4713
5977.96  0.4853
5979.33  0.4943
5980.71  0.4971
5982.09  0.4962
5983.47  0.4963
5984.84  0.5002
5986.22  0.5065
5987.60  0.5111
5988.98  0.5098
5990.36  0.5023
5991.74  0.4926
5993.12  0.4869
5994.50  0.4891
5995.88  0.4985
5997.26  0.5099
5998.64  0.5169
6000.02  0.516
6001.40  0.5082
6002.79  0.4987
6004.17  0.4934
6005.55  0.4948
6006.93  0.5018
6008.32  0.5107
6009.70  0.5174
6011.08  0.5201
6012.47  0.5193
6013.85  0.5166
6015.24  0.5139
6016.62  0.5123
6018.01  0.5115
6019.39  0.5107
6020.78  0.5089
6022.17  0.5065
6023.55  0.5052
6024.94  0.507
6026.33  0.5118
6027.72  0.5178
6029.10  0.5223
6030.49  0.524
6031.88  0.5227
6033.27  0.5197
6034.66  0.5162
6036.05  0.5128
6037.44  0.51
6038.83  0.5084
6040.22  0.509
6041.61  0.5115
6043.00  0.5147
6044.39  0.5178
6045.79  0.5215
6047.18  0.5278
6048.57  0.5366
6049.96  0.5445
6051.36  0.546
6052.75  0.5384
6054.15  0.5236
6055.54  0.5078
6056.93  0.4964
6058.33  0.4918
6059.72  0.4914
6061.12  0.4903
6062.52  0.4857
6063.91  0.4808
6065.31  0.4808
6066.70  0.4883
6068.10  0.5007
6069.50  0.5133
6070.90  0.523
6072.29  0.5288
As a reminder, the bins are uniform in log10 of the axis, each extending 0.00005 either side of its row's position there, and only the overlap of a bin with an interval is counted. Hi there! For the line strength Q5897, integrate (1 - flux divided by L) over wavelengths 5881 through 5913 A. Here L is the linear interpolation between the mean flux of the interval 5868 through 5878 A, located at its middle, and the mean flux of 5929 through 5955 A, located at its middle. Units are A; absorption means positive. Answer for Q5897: 3.49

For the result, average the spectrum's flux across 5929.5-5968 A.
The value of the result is 0.51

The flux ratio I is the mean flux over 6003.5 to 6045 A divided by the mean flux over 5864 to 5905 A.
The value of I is 1.10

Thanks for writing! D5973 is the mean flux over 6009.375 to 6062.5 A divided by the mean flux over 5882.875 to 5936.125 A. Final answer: 1.1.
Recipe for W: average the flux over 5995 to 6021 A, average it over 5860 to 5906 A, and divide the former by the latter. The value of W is 1.08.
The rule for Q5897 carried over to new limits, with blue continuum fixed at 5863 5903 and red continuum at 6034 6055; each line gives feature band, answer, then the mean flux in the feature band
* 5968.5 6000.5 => 0.8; 0.489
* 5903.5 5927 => -1.3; 0.504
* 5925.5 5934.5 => -0.3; 0.498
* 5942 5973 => -0.6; 0.502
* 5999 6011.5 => 0.1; 0.507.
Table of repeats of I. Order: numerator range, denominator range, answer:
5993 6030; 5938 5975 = 1.01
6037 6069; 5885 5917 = 1.12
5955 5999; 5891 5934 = 1.03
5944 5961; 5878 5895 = 1.16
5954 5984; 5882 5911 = 1.10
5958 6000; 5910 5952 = 0.97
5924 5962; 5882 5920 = 1.10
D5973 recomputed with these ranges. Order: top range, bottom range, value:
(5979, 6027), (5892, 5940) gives 1.04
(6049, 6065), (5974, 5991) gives 1.03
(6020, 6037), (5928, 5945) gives 1.01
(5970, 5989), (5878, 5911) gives 1.07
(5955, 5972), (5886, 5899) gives 1.23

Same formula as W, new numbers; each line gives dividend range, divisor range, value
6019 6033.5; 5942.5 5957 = 1.01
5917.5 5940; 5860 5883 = 1.01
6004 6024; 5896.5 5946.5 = 1.02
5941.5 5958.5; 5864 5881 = 1.01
